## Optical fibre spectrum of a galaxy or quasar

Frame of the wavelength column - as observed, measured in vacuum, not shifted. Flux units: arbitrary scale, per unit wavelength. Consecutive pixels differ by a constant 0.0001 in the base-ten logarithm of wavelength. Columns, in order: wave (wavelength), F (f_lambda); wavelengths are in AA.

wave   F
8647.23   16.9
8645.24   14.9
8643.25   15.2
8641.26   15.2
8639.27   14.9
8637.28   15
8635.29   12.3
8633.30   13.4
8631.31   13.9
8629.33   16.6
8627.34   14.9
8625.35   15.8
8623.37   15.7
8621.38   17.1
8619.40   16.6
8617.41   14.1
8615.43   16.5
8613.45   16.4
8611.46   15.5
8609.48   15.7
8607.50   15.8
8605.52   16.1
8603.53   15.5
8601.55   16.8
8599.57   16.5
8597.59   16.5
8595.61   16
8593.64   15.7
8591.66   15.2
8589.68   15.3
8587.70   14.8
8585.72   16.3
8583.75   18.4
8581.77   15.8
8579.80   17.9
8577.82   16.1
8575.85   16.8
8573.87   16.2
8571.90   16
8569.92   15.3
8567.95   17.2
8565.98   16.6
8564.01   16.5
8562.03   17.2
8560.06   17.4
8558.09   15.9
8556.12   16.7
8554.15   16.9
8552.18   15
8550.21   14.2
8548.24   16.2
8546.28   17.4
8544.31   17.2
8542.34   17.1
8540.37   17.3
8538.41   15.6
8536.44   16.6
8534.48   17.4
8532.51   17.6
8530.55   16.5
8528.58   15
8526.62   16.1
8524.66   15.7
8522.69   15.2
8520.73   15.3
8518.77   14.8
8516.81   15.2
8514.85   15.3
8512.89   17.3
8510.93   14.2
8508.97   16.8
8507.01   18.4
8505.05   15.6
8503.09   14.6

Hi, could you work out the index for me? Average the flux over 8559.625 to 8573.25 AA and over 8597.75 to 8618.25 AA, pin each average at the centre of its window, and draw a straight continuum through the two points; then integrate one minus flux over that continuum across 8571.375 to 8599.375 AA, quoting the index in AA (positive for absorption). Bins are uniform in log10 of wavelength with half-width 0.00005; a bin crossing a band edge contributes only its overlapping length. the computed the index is 0.1 AA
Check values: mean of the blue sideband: 16.6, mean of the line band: 16.2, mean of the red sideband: 15.9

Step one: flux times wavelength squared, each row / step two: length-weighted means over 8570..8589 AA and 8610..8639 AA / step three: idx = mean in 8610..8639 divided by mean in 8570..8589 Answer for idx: 0.94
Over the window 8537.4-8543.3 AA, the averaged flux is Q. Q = 16.7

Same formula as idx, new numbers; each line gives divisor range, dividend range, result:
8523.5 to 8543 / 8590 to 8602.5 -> 0.99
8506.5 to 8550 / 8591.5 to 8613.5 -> 1.00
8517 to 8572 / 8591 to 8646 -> 0.97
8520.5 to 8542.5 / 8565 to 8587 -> 1.03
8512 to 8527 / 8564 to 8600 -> 1.06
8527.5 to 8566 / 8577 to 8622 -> 0.99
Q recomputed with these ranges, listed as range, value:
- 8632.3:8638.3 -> 13.6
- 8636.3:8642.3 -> 15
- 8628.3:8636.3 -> 14.1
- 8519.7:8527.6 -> 15.6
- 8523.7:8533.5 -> 16.2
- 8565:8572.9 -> 16.3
